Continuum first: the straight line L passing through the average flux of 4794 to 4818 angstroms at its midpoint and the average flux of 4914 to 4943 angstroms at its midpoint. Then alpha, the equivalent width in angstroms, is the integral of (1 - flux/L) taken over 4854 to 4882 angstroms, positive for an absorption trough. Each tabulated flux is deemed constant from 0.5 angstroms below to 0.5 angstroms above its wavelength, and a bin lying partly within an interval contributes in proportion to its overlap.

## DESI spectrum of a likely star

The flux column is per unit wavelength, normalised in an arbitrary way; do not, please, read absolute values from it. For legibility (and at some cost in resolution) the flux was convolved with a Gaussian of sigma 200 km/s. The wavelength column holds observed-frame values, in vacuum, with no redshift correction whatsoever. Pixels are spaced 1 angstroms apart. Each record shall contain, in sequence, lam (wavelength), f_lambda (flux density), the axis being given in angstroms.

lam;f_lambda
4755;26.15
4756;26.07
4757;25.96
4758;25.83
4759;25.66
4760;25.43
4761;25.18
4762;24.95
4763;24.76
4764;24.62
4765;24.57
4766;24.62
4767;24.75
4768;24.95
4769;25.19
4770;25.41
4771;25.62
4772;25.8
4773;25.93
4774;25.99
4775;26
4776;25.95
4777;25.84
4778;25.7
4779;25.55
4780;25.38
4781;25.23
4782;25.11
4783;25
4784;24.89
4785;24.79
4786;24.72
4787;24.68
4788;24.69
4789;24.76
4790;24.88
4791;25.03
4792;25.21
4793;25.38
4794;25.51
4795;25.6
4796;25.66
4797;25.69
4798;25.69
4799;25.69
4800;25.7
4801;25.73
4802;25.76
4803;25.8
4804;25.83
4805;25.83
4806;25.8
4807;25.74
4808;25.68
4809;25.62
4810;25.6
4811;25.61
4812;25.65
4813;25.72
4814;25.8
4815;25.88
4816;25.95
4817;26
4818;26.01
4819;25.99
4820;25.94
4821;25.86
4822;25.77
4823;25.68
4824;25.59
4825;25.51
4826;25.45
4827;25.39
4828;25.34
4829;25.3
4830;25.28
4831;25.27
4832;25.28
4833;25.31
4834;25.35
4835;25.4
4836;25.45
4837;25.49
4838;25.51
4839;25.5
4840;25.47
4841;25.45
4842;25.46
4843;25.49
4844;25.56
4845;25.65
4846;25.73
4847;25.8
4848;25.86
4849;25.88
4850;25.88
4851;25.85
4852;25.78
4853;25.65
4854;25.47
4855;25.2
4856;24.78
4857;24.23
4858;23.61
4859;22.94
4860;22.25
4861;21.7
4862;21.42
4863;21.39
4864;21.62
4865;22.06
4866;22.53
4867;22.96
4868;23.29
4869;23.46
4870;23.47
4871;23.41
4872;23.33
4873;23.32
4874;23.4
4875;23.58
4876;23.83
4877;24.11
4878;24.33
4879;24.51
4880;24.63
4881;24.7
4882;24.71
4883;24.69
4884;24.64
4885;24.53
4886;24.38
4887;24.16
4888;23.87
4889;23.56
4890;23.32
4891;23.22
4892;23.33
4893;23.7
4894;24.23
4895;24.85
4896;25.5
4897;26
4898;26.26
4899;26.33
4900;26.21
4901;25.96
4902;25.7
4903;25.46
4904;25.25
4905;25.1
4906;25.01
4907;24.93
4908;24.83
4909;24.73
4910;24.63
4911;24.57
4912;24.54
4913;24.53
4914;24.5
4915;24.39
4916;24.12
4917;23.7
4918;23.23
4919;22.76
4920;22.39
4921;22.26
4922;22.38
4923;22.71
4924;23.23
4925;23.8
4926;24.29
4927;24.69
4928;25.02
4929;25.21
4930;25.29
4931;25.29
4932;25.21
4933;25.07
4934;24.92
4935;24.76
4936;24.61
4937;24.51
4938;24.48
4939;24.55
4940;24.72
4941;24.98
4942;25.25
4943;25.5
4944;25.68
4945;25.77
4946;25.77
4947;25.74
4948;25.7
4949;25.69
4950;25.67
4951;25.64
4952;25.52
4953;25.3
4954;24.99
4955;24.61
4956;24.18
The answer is 1.8 angstroms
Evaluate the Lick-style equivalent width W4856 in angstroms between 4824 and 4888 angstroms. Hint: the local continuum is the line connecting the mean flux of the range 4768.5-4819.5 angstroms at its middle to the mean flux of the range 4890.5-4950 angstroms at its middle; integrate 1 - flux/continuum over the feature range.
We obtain 1.6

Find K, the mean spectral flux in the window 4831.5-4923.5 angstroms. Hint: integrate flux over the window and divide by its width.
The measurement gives 24.4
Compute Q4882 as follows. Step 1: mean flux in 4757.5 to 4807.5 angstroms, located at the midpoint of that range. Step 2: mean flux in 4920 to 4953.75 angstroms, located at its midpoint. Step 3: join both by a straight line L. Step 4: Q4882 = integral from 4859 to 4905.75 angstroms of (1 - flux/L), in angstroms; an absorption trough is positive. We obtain 1.9 angstroms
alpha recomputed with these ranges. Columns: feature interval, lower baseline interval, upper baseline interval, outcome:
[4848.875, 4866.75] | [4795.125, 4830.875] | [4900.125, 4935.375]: 1.01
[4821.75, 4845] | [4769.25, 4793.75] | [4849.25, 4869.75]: -1.21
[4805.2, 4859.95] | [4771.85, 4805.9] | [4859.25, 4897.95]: -1.99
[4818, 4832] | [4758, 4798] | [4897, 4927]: -0.34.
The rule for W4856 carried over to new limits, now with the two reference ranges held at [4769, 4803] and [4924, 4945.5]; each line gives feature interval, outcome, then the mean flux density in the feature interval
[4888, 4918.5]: 0.4 angstroms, 24.7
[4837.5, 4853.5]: -0.3 angstroms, 25.7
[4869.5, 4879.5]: 0.5 angstroms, 23.7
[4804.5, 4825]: -0.4 angstroms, 25.8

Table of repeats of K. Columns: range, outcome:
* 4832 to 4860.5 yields 25.2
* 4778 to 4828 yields 25.5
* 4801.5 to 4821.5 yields 25.8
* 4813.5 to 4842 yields 25.6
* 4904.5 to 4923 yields 24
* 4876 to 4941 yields 24.5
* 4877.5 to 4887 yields 24.5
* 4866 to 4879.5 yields 23.6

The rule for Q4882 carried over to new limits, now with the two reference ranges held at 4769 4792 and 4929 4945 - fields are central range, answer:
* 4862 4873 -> 1.1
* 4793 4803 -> -0.2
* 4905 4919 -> 0.4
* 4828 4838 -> -0.1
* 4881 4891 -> 0.4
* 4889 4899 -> 0.2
